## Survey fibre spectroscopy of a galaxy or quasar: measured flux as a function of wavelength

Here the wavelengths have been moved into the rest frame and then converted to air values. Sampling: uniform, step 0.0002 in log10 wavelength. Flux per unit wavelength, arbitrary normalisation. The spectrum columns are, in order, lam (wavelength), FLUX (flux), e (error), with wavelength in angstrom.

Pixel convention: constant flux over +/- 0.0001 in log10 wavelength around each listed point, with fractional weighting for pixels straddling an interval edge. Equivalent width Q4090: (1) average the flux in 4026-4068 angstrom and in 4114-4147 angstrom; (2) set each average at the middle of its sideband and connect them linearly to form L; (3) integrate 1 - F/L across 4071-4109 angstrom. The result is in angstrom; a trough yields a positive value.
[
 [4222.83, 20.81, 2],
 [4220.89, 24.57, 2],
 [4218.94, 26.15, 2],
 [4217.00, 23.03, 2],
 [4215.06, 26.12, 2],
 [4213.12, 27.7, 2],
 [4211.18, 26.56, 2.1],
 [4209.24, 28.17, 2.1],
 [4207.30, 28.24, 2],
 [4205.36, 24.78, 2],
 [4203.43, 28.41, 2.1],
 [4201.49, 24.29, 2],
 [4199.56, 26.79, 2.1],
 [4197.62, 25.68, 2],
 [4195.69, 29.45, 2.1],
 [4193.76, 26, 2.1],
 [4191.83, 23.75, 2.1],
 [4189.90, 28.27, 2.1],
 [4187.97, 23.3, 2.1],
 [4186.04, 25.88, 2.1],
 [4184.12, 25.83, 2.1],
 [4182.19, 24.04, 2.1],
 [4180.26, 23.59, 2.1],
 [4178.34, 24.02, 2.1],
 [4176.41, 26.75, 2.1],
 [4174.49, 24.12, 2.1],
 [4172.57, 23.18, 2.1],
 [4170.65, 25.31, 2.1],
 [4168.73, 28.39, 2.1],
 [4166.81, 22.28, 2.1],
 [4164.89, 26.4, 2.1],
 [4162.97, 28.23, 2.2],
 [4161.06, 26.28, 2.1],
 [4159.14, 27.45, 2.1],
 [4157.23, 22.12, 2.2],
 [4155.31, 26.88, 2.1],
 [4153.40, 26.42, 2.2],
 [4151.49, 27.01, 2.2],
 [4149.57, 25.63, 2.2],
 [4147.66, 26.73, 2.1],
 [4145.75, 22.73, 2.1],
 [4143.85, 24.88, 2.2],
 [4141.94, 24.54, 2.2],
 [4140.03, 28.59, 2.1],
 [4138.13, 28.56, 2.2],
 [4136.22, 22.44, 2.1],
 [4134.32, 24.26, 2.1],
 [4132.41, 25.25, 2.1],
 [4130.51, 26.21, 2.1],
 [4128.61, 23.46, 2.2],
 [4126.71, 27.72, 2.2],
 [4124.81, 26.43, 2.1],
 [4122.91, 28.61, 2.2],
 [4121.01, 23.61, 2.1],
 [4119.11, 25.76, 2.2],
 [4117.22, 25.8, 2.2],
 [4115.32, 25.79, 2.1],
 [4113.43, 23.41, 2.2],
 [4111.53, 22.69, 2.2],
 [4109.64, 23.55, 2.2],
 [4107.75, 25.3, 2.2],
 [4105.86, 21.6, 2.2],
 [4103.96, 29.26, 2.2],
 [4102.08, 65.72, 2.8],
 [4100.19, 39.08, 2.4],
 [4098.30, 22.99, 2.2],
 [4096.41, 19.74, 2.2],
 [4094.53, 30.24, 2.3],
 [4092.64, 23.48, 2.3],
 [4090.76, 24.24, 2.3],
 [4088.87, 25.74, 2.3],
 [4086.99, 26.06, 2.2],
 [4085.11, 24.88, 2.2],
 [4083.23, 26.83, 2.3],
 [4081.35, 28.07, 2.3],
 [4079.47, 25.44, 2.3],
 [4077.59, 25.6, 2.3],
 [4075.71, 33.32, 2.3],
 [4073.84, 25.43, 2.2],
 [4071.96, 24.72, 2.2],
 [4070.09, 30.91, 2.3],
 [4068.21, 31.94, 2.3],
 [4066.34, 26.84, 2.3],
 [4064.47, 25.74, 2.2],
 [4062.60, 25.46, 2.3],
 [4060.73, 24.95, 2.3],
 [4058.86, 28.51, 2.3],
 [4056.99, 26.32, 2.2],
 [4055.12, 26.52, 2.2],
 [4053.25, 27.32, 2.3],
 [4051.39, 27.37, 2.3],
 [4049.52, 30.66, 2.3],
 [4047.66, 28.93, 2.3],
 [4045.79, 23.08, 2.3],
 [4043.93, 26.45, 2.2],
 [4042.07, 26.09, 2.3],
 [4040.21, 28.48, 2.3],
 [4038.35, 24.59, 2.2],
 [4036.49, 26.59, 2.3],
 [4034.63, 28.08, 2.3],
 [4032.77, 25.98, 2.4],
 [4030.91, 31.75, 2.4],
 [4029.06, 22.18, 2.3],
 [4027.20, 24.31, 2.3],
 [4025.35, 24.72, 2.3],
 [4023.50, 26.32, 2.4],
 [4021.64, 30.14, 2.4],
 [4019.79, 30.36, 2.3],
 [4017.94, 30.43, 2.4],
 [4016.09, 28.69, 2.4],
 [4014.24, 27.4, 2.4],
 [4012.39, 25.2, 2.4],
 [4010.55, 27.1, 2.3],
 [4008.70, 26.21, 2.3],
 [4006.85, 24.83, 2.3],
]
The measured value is -3.3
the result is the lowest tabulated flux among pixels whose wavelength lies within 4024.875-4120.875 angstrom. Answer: 19.74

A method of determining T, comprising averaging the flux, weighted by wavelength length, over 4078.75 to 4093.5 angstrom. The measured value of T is 25.6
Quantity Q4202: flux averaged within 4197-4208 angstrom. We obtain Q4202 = 26.3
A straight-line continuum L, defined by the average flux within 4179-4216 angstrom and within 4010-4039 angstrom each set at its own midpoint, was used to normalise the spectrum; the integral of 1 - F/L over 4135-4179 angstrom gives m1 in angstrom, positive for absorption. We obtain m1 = 1.3 angstrom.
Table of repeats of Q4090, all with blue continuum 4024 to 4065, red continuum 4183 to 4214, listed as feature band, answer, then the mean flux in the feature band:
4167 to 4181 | 0.8 angstrom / 24.9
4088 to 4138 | -1.0 angstrom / 27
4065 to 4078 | -0.9 angstrom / 28.4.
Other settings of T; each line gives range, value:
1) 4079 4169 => 26.6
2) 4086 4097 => 25.1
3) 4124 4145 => 25.6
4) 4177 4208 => 25.8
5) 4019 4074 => 27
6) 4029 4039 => 27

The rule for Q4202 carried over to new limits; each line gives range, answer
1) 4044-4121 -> 27.4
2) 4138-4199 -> 25.7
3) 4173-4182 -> 24.5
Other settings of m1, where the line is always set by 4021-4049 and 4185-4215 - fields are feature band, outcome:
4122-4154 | 0.8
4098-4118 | -2.5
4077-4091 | 0.3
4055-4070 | -0.4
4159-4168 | 0.1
